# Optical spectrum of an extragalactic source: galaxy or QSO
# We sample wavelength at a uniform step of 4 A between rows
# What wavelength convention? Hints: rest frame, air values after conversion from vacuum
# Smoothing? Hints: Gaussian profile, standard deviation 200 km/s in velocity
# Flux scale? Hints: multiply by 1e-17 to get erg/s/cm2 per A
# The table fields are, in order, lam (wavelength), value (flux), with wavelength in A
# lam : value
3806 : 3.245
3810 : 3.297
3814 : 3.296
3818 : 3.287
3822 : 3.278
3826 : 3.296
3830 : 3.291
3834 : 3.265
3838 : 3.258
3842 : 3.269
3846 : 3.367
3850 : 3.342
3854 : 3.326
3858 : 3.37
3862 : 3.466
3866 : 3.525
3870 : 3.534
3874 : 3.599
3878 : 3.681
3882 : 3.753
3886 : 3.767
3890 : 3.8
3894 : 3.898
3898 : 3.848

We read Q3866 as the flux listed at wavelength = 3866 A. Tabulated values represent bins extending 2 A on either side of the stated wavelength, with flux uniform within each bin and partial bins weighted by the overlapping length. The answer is 3.525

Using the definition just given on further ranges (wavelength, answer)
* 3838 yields 3.258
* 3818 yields 3.287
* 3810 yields 3.297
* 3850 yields 3.342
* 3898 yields 3.848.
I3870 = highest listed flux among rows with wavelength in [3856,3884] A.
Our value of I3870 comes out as 3.753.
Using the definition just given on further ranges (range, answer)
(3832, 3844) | 3.269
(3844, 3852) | 3.367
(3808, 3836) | 3.297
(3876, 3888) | 3.767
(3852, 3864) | 3.466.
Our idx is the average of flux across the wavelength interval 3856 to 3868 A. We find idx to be 3.45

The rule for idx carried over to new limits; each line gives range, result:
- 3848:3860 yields 3.35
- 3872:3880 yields 3.64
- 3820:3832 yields 3.29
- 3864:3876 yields 3.55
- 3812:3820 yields 3.29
